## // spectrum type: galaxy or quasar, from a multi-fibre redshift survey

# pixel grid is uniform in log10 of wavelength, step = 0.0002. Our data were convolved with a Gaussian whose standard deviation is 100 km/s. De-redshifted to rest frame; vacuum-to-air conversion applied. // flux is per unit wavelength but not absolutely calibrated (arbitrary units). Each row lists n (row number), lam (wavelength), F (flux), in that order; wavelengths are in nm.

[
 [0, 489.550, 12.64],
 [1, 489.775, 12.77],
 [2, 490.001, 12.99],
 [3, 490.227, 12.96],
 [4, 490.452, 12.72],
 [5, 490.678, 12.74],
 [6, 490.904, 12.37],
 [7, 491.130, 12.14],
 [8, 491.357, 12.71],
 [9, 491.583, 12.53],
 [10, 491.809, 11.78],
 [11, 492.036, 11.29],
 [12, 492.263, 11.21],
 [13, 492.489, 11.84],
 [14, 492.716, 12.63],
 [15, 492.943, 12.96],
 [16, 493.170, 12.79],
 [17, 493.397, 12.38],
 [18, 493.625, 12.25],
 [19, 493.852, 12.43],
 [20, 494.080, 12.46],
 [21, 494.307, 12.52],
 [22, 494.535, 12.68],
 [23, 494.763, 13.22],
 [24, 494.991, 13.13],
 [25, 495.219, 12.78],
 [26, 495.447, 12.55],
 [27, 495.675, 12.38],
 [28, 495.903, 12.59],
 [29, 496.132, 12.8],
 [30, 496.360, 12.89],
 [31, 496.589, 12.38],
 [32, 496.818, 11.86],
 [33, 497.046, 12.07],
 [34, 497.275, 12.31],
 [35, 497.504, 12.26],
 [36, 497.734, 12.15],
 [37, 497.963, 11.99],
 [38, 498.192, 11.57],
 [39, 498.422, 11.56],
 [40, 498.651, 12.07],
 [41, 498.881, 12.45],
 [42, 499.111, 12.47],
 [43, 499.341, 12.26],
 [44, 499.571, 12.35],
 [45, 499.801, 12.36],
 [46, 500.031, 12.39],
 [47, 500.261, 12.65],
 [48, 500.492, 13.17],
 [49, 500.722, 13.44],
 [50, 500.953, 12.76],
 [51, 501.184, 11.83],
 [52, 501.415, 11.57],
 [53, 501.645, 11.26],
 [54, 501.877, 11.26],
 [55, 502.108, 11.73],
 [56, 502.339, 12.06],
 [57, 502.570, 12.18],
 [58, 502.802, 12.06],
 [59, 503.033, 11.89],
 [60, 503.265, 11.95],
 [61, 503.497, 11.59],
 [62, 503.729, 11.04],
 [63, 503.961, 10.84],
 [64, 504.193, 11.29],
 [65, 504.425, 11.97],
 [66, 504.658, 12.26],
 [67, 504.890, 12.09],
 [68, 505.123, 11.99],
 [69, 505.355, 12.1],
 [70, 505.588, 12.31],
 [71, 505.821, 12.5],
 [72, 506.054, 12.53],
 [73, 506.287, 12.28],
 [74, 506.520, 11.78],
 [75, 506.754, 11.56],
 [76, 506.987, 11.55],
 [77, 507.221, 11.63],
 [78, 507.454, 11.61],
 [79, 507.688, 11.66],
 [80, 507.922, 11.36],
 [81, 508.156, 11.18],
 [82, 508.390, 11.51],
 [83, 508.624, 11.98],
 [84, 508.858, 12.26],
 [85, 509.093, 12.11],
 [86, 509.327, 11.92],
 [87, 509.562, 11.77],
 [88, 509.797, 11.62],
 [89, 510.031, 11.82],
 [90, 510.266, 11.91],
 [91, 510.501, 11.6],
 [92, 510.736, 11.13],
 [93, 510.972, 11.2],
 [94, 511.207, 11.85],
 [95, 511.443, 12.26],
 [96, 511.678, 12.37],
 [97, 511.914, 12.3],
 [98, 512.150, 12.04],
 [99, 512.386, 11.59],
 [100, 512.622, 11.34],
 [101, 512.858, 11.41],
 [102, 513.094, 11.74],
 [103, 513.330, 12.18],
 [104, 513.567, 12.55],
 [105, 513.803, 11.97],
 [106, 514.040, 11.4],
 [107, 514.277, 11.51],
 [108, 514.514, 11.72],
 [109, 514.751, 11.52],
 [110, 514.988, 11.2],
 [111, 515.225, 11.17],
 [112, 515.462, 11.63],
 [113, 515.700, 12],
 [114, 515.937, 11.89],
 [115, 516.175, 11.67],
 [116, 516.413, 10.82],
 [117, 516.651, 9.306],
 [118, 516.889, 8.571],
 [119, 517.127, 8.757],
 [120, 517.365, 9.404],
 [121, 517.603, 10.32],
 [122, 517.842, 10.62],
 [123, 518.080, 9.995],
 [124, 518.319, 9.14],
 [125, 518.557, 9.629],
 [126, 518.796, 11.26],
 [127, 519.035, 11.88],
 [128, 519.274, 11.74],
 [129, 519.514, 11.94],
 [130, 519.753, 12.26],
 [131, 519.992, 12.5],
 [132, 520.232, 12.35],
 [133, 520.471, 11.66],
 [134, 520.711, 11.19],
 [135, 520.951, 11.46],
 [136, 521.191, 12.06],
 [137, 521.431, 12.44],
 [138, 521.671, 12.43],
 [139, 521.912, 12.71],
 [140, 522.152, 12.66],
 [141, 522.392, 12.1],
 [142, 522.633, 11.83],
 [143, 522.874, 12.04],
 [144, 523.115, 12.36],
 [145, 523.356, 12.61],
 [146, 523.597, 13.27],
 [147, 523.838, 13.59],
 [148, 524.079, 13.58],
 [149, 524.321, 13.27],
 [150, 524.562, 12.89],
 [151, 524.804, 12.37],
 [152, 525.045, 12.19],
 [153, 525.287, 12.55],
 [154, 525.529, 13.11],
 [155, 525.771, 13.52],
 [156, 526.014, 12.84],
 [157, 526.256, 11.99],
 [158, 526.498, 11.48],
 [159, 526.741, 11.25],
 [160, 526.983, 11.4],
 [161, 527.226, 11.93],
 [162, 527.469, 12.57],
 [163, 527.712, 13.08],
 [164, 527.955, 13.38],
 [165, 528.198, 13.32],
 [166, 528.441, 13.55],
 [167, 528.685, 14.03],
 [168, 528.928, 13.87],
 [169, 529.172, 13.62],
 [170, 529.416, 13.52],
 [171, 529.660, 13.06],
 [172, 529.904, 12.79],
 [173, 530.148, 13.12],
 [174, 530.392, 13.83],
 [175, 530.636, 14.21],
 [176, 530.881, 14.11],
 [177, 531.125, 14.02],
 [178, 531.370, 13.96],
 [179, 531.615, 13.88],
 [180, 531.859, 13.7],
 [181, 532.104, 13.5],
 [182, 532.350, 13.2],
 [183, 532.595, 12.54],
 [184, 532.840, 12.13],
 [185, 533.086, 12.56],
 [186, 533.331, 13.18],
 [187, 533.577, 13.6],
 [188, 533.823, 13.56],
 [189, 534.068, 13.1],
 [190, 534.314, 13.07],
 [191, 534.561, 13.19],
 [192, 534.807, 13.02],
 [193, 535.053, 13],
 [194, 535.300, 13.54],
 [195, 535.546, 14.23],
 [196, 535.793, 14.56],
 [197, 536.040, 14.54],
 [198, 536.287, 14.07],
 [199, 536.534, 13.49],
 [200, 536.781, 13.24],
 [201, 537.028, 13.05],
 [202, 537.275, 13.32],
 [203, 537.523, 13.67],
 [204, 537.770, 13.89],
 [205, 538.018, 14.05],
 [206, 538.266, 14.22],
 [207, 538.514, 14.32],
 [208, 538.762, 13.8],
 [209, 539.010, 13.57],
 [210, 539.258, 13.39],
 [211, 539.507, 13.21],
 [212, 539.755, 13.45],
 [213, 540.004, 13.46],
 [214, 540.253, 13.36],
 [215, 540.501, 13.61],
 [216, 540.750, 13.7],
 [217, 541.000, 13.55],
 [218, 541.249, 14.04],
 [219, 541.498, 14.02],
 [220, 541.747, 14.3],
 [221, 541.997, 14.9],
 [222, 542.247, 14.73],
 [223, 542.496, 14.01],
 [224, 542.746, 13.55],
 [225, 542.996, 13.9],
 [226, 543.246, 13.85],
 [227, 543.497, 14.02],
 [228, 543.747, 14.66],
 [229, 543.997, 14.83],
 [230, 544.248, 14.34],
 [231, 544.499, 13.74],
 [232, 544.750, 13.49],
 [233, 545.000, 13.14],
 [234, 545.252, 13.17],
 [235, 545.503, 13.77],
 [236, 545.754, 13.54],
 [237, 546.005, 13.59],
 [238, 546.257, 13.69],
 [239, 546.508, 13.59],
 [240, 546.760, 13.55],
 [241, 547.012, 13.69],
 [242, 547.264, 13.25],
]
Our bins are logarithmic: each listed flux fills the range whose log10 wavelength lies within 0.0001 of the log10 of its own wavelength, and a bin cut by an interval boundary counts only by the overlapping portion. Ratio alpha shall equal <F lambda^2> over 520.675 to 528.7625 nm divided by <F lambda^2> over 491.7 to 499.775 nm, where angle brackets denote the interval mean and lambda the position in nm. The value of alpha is 1.14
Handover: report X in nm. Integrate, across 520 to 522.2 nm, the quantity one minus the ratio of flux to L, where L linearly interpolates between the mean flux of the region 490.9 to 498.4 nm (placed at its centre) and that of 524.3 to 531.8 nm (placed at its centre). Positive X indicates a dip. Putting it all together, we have 0.137 nm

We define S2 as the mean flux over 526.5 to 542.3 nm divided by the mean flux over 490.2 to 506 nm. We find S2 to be 1.10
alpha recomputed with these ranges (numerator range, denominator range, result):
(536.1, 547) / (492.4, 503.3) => 1.32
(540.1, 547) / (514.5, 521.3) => 1.39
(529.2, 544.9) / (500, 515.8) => 1.29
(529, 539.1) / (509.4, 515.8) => 1.25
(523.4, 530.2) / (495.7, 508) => 1.18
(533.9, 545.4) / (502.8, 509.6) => 1.32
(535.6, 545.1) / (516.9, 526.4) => 1.25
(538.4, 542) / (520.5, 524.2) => 1.18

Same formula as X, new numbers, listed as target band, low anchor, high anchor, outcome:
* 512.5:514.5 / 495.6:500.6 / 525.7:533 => 0.15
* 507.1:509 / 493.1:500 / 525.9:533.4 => 0.15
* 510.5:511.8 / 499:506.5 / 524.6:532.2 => 0.07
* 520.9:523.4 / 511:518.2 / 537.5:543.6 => -0.05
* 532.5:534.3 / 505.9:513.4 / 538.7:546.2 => 0.04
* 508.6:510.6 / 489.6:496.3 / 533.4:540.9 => 0.16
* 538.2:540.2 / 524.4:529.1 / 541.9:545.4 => 0.00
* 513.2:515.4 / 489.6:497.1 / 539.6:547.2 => 0.23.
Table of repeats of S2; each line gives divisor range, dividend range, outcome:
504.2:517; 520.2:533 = 1.10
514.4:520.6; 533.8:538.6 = 1.25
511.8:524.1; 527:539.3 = 1.17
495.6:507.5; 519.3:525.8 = 1.03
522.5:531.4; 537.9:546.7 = 1.07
